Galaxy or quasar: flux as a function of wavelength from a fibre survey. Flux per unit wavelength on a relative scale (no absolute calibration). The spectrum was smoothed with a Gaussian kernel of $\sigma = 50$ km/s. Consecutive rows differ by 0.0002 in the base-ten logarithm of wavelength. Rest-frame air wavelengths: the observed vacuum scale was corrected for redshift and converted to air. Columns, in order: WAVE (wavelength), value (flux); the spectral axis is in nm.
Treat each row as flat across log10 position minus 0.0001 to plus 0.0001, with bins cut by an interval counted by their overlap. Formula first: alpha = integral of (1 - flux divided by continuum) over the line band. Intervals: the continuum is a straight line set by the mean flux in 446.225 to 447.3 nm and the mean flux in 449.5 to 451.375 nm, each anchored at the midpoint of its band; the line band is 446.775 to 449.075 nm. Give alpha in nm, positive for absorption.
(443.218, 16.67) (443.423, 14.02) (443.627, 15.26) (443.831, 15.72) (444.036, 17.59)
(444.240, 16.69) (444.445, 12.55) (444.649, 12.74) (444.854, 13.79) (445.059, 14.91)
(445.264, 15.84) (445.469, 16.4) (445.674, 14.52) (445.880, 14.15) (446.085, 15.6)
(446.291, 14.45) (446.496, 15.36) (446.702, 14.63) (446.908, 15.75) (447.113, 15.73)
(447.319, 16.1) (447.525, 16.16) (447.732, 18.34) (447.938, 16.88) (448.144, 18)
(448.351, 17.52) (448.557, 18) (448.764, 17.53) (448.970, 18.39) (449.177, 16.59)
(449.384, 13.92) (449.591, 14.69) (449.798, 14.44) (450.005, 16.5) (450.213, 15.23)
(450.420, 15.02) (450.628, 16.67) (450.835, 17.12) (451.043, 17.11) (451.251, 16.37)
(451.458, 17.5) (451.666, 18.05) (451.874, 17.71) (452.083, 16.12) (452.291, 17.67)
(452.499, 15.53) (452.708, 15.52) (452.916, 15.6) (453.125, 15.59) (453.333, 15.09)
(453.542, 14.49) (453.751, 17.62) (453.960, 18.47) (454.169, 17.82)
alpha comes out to -0.24 nm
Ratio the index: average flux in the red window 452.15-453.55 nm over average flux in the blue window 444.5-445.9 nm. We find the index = 1.1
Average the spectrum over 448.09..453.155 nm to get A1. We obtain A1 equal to 16.5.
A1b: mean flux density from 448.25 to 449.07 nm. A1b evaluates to 17.9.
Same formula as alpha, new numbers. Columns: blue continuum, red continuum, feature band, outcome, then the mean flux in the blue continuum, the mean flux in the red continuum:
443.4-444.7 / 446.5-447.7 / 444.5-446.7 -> 0.10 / 15.1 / 15.8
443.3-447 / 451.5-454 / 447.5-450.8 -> -0.16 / 15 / 16.4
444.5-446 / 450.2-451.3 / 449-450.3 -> 0.05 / 14.6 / 16.3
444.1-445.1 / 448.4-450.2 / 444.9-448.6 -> -0.19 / 14.2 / 16.2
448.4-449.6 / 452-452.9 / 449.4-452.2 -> 0.02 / 16.7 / 16.2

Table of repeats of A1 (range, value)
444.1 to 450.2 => 15.7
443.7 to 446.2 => 15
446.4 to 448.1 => 16.2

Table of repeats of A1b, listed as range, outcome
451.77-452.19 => 16.9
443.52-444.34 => 16.3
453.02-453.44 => 15.3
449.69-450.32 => 15.4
